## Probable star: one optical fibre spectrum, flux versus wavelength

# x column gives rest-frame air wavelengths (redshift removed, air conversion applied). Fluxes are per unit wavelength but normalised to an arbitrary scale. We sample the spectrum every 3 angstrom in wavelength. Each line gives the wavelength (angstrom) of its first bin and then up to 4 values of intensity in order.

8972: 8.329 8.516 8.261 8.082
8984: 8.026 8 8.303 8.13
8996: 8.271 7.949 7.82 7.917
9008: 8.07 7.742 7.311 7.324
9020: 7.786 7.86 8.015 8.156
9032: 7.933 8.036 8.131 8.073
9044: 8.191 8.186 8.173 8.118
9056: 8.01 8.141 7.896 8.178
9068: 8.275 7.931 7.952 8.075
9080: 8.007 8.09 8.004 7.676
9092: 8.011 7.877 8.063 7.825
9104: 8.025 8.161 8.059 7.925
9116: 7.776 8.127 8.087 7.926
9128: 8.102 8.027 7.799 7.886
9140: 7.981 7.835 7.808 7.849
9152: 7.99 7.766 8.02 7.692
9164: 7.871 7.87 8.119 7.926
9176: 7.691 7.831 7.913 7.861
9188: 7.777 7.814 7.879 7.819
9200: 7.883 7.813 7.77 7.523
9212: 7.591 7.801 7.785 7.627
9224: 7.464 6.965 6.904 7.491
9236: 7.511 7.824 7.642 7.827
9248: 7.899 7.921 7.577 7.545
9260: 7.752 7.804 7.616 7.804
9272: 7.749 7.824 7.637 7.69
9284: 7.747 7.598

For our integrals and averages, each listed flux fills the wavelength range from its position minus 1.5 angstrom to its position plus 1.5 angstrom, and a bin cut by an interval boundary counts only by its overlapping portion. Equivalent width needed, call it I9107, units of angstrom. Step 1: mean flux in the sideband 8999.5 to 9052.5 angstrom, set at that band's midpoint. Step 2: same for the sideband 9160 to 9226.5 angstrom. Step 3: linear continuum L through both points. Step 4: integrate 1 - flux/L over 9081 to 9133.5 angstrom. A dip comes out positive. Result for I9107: -0.9 angstrom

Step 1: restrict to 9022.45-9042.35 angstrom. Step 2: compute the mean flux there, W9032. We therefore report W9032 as 8.04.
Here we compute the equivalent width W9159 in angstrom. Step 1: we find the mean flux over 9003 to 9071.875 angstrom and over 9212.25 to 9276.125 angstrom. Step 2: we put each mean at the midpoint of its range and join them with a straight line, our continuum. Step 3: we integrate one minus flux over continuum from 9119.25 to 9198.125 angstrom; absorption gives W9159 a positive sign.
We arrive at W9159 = -1.2 angstrom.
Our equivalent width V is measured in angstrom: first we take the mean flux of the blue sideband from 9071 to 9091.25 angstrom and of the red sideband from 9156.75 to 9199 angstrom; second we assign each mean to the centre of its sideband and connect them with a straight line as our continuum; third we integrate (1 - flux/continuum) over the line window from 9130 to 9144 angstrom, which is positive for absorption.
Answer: 0.0 angstrom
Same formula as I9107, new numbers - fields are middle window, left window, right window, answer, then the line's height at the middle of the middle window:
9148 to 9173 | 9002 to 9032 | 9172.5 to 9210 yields -0.3 angstrom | 7.81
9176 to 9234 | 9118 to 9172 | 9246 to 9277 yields 1.3 angstrom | 7.84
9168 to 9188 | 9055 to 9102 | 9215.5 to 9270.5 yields -0.3 angstrom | 7.77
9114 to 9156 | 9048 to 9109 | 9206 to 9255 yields -0.3 angstrom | 7.86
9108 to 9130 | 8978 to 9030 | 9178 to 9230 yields -0.6 angstrom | 7.79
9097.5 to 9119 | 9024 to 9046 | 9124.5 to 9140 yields 0.0 angstrom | 7.98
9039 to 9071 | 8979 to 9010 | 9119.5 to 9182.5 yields -0.5 angstrom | 8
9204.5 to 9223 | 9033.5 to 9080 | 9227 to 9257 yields 0.0 angstrom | 7.66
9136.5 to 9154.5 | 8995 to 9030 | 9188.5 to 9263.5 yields -0.4 angstrom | 7.73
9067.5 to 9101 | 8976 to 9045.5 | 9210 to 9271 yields -0.5 angstrom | 7.86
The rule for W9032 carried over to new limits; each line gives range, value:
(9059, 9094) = 8.01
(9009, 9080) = 7.98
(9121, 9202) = 7.89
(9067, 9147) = 7.97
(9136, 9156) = 7.88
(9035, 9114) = 8.04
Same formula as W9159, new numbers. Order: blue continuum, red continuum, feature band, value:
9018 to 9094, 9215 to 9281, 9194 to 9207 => -0.2 angstrom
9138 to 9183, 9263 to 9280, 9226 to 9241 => 0.8 angstrom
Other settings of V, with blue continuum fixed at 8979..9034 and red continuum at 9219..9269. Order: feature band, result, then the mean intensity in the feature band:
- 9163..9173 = -0.3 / 7.95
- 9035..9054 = -0.6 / 8.14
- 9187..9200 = -0.3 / 7.83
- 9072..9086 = -0.4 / 8.02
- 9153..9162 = -0.1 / 7.84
